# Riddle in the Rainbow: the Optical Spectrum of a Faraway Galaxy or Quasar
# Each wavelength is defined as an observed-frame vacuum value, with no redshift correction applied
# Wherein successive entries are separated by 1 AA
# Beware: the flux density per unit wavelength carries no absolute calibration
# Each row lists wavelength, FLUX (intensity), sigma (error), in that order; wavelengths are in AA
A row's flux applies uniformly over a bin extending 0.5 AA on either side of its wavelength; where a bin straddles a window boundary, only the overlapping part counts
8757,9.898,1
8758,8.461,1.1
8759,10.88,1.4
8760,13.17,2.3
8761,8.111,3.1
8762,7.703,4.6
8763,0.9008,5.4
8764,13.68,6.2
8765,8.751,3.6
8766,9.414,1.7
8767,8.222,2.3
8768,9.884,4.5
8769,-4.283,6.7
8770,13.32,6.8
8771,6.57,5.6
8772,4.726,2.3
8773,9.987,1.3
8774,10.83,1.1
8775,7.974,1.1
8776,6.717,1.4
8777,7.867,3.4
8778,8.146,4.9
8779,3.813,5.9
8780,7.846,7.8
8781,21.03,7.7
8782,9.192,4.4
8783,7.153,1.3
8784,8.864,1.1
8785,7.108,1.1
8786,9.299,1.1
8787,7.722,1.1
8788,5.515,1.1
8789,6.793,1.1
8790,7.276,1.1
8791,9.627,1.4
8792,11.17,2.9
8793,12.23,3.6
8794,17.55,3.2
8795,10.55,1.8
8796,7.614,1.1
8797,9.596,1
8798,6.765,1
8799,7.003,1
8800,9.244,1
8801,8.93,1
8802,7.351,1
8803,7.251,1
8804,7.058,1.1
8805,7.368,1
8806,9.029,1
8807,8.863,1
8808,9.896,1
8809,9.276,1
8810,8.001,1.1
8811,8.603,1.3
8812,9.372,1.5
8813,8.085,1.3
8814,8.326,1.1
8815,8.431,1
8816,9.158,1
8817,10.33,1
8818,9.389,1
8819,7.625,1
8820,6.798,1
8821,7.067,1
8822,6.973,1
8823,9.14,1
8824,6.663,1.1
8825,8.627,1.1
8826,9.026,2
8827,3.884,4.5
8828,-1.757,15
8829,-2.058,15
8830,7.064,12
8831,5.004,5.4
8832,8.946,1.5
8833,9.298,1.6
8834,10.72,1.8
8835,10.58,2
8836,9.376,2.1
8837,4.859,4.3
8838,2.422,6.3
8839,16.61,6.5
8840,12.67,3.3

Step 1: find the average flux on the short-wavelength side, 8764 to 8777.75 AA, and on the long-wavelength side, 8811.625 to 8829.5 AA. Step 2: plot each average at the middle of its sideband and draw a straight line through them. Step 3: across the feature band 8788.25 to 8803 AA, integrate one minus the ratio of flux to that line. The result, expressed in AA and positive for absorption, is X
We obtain -3.65 AA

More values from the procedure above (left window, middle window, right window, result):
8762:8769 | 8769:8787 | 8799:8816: -1.5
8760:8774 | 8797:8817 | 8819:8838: -4.0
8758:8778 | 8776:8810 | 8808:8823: -2.3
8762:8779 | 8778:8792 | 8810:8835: -2.1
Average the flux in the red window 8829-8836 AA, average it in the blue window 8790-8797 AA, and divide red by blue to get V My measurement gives 0.7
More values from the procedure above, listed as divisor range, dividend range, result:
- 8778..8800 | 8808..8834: 0.80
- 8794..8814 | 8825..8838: 0.72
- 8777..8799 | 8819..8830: 0.61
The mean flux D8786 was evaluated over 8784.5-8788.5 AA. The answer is 7.41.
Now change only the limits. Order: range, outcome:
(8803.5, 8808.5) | 8.44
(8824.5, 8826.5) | 8.83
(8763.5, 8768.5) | 9.99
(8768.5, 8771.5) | 5.2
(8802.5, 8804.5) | 7.15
